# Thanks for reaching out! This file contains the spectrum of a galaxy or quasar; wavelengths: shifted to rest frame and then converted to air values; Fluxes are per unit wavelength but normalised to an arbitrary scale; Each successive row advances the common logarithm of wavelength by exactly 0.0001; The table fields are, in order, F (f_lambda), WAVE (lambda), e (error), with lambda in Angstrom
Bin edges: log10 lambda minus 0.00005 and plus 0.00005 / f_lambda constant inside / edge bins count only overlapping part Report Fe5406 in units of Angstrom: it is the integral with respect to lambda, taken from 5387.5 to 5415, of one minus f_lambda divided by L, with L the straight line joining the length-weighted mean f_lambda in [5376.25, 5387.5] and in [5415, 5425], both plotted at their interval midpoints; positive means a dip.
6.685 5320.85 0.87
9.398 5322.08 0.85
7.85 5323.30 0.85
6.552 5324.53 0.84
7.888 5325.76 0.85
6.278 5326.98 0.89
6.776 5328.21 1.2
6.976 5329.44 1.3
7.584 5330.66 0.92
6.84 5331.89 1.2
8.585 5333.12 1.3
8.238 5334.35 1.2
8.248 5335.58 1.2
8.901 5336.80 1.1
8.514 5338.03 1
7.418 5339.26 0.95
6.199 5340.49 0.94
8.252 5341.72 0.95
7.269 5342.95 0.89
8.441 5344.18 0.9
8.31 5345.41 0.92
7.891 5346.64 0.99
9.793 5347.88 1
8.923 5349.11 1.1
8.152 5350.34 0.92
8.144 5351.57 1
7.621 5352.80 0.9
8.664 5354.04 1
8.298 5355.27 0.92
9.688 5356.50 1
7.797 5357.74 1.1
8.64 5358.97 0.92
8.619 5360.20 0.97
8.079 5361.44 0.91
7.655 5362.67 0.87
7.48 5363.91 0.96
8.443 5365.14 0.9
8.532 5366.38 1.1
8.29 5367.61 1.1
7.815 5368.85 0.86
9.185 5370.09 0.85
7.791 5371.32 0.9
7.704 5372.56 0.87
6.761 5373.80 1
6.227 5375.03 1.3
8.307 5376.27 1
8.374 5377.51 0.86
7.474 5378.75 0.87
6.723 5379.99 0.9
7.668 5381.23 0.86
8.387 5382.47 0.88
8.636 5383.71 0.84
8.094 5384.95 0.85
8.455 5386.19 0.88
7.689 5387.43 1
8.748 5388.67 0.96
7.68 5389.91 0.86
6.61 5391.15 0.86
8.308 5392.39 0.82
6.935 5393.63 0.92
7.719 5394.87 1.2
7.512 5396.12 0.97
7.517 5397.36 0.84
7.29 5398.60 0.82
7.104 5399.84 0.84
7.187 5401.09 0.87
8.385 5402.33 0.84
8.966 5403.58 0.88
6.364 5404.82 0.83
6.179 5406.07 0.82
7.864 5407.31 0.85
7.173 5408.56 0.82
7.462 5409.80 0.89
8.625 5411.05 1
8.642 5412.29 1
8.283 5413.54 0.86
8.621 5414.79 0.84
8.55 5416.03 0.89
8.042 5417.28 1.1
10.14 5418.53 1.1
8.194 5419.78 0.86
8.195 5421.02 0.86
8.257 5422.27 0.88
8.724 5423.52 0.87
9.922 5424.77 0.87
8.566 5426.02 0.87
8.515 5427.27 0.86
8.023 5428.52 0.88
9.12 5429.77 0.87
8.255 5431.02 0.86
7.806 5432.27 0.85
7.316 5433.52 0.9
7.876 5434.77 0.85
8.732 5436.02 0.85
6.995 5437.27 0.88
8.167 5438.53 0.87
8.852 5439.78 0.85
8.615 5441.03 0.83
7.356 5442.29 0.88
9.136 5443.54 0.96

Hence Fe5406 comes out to 2.2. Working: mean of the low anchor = 7.97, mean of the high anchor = 8.7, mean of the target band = 7.68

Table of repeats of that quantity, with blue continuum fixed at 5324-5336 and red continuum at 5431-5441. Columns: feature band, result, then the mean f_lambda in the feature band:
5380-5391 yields -0.4 Angstrom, 8.02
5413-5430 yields -1.5 Angstrom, 8.64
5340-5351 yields -1.0 Angstrom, 8.16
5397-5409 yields 0.6 Angstrom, 7.4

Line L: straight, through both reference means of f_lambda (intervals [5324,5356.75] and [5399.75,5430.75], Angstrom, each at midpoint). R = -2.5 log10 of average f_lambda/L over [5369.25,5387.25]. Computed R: 0.03 mag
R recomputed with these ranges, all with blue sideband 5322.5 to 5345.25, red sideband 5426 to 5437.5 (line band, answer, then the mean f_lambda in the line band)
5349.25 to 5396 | -0.022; 7.99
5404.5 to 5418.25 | 0.020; 7.89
